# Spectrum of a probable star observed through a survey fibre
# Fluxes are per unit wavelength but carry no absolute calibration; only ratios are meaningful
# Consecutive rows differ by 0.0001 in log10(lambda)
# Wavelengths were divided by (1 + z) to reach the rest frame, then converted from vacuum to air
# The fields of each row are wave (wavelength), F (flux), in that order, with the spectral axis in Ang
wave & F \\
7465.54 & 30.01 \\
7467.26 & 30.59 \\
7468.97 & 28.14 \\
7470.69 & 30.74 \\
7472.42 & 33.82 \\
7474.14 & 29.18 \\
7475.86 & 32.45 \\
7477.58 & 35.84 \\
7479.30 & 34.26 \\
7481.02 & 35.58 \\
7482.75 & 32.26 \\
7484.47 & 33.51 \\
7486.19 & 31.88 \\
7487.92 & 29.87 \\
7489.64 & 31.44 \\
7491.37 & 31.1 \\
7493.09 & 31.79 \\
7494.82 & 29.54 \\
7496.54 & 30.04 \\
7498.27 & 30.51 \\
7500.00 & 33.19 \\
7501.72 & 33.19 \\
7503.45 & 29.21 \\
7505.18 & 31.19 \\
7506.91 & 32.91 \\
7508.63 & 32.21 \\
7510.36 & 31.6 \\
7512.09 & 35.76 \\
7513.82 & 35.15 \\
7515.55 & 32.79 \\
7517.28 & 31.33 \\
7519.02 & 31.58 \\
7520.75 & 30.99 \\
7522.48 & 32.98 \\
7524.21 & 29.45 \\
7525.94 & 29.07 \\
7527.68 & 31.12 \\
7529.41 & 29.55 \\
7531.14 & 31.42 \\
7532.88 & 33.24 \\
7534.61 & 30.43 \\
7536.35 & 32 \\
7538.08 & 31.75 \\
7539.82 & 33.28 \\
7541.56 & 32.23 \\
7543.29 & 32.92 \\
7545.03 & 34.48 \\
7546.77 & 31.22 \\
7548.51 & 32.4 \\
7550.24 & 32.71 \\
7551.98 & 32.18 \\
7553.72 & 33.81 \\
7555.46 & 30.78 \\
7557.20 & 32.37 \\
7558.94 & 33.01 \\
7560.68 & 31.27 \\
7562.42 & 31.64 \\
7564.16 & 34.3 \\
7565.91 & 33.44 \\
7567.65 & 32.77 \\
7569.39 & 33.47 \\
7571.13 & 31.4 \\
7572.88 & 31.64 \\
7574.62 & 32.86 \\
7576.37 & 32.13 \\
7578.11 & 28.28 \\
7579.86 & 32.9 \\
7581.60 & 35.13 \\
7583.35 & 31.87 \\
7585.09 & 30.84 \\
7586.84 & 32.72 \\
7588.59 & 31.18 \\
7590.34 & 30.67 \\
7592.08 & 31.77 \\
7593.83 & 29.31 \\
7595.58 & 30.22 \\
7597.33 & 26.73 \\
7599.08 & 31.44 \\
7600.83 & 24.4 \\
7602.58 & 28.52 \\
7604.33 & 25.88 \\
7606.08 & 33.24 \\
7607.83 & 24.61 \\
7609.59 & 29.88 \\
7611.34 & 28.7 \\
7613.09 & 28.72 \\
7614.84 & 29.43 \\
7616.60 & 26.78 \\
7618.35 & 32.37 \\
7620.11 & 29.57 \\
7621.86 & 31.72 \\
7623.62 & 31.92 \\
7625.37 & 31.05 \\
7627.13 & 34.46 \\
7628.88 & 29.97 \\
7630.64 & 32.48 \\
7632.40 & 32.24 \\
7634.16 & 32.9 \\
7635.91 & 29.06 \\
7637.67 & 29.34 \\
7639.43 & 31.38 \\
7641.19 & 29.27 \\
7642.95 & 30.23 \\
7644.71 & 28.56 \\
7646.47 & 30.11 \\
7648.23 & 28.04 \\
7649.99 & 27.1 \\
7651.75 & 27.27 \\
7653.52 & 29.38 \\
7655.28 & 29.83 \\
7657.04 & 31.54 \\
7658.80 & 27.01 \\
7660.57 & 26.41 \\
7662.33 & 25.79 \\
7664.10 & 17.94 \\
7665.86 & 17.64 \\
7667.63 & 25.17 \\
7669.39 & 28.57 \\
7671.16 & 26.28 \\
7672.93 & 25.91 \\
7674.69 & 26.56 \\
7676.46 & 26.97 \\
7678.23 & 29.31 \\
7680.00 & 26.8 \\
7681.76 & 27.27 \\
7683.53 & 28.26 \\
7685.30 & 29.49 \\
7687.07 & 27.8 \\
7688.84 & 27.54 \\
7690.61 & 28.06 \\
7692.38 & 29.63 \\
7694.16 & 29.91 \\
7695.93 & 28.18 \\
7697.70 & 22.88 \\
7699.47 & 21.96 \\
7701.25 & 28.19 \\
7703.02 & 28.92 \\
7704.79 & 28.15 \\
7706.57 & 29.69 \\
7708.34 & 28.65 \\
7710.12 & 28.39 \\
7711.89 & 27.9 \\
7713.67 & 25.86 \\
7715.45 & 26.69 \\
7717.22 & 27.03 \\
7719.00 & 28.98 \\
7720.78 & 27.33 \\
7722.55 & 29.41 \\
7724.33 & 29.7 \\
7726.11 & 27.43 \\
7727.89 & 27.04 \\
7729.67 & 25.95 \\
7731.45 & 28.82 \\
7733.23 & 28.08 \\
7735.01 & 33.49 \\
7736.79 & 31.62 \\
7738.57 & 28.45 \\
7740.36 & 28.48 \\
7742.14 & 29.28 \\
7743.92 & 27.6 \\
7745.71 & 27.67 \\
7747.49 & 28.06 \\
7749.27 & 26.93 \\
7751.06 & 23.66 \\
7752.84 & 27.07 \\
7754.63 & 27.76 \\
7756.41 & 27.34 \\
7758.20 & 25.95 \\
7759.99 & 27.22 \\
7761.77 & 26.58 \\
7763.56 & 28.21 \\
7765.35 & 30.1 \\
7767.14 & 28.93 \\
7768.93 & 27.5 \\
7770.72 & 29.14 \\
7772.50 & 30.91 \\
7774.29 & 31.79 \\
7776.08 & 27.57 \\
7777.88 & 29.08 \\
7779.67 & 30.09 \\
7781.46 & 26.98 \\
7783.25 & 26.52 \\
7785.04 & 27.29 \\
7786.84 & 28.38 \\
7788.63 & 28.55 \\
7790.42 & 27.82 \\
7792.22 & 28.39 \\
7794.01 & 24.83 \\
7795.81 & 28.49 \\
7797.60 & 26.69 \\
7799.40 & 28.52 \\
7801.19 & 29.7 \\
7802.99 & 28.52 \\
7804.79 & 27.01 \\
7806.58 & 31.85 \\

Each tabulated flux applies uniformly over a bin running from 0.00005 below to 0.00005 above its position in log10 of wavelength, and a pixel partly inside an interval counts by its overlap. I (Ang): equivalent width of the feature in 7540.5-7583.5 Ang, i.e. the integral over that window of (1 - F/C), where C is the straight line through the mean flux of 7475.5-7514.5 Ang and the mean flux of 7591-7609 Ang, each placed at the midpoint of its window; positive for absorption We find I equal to -3.5 Ang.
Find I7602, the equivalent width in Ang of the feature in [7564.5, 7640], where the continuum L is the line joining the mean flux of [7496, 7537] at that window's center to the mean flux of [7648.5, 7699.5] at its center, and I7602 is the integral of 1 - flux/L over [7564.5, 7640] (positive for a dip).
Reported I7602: -4.24 Ang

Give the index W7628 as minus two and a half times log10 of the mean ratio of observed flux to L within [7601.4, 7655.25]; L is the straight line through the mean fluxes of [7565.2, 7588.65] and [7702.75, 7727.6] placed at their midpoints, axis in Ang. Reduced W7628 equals 0.03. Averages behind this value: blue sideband 32.2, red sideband 28.1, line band 29.8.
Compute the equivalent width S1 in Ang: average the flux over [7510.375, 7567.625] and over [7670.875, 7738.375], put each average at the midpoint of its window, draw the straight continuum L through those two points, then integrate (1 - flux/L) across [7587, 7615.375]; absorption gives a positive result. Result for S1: 1.4 Ang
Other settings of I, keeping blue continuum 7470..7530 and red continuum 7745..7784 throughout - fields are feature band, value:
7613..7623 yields 0.09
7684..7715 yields 1.32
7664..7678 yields 2.09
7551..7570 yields -0.99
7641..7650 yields 0.22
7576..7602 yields 0.01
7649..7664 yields 1.05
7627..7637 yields -0.55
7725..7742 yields -0.25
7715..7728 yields 0.26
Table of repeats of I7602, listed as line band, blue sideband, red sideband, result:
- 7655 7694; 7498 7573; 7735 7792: 3.8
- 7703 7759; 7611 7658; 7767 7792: 2.1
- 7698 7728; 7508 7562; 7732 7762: 1.0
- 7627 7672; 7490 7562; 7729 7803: 2.6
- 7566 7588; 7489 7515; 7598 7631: -1.3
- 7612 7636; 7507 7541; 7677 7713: -1.2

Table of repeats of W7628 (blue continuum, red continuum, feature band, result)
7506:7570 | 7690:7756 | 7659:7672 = 0.21 mag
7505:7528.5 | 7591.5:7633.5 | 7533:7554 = -0.04 mag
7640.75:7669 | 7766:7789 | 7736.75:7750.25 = 0.00 mag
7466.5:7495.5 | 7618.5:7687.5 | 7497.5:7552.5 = -0.03 mag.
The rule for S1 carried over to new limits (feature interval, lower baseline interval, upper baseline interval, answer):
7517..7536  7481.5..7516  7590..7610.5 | 0.06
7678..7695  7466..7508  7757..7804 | 0.56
